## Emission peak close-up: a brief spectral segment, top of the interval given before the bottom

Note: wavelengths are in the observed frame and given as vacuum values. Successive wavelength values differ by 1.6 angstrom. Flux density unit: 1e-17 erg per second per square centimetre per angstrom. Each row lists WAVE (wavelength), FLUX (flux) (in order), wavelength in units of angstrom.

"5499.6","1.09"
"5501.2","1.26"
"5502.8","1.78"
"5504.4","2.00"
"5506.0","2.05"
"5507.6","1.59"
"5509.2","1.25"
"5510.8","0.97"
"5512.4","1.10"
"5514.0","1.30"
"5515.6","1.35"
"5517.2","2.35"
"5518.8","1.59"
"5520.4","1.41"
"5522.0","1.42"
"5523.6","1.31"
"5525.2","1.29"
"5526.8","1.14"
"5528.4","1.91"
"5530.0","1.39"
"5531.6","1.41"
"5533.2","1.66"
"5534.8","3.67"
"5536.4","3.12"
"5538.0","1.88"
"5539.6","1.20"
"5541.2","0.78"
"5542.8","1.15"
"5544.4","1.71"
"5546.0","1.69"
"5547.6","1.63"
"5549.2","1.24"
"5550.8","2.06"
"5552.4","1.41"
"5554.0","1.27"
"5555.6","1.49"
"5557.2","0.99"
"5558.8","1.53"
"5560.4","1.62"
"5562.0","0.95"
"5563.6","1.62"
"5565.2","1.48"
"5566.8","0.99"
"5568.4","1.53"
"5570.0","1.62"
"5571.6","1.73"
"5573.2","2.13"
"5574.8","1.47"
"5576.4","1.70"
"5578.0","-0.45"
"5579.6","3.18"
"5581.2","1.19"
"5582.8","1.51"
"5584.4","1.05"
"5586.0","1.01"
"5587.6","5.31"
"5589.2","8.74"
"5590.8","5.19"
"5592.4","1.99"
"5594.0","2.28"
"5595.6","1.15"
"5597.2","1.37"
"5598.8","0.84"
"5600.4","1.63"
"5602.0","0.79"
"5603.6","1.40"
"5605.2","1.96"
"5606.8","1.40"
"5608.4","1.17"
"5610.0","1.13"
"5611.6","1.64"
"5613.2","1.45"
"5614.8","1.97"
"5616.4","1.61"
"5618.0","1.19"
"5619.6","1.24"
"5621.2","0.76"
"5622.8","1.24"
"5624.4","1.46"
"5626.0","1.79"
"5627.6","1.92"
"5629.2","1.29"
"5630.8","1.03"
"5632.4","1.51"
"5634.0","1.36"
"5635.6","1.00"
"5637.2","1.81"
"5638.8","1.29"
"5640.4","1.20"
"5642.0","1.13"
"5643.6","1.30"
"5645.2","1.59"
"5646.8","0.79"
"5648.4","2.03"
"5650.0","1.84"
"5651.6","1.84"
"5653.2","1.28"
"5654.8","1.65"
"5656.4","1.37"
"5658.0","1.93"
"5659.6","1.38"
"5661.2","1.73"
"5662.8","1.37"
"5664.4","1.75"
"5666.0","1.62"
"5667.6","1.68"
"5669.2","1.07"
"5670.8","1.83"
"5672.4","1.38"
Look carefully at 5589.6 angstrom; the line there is [O III]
